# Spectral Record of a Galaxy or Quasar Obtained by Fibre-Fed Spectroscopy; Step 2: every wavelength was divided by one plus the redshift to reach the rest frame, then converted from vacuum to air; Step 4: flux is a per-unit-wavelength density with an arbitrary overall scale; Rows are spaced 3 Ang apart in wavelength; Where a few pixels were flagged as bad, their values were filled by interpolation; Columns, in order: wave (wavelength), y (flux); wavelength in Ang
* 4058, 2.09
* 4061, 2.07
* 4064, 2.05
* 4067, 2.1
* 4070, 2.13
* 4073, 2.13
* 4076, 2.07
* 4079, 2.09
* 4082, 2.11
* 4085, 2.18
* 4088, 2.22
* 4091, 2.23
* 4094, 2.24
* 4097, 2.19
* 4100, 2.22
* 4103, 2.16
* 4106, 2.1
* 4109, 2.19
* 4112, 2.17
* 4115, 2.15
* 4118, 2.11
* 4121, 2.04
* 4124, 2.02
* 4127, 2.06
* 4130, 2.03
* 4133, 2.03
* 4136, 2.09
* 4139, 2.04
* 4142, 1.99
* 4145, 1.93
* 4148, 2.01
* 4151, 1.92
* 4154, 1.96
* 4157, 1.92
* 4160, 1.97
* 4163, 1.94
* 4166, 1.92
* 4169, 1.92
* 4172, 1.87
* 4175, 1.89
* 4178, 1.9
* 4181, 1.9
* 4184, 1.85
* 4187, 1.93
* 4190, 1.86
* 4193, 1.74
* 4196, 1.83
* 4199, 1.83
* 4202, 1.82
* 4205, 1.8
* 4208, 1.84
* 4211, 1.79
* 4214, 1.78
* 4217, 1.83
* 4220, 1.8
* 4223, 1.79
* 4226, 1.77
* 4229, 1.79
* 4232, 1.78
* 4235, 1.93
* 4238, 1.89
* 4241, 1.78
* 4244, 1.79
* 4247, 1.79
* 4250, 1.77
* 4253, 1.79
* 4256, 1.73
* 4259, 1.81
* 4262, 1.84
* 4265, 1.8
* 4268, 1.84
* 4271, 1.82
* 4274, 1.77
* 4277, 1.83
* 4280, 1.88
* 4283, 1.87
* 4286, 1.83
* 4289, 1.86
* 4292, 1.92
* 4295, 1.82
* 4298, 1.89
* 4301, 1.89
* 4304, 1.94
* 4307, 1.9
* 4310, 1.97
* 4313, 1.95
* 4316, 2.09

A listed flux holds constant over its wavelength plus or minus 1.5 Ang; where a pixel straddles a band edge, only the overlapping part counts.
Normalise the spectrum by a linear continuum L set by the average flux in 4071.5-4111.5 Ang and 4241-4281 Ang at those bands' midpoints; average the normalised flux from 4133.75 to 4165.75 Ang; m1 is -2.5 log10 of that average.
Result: 0.03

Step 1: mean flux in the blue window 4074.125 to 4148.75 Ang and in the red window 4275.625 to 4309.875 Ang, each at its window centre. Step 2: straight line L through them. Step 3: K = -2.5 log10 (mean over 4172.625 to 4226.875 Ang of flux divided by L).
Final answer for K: 0.09 mag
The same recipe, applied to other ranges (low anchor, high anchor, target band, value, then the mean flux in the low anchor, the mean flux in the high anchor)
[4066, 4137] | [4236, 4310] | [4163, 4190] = 0.06 mag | 2.13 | 1.84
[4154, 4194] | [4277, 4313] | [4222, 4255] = 0.05 mag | 1.9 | 1.89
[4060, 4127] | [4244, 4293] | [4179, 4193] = 0.06 mag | 2.13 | 1.82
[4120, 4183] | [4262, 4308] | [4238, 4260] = 0.06 mag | 1.97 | 1.86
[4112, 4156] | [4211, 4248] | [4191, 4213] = 0.04 mag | 2.03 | 1.81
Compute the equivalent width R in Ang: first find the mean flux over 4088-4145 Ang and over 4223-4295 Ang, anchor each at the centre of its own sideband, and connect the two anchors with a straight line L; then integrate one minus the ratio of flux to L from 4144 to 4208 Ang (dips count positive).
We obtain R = 3.25 Ang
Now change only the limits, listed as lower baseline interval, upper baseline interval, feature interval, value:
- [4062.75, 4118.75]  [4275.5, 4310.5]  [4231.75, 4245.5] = 0.8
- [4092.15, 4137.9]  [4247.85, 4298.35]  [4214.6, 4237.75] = 1.2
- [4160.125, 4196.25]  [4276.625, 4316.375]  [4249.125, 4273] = 1.2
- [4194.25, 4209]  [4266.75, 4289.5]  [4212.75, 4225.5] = 0.2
